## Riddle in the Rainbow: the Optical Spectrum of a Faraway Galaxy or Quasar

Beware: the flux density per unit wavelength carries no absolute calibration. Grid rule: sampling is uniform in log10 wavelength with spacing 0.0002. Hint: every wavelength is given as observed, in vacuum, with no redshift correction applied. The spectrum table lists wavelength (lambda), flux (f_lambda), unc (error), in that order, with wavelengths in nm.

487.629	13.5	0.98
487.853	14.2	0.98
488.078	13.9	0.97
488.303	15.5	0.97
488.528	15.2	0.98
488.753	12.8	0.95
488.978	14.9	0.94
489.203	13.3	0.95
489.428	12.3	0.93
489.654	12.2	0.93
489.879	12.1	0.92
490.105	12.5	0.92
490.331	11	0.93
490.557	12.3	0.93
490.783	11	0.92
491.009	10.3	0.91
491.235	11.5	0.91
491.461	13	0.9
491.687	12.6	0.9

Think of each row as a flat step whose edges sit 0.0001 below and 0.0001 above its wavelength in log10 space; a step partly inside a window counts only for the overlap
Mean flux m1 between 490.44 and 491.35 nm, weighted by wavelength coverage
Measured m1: 11.3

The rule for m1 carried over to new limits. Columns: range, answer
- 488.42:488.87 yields 14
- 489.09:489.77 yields 12.6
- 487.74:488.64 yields 14.7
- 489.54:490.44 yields 11.9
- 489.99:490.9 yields 11.7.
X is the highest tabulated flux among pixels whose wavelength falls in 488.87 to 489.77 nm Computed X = 14.9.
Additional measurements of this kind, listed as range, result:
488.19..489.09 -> 15.5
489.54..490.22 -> 12.5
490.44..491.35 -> 12.3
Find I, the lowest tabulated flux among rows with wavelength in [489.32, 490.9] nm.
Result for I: 11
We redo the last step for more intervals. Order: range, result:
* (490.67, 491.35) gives 10.3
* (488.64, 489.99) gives 12.1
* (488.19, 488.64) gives 15.2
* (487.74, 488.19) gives 13.9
